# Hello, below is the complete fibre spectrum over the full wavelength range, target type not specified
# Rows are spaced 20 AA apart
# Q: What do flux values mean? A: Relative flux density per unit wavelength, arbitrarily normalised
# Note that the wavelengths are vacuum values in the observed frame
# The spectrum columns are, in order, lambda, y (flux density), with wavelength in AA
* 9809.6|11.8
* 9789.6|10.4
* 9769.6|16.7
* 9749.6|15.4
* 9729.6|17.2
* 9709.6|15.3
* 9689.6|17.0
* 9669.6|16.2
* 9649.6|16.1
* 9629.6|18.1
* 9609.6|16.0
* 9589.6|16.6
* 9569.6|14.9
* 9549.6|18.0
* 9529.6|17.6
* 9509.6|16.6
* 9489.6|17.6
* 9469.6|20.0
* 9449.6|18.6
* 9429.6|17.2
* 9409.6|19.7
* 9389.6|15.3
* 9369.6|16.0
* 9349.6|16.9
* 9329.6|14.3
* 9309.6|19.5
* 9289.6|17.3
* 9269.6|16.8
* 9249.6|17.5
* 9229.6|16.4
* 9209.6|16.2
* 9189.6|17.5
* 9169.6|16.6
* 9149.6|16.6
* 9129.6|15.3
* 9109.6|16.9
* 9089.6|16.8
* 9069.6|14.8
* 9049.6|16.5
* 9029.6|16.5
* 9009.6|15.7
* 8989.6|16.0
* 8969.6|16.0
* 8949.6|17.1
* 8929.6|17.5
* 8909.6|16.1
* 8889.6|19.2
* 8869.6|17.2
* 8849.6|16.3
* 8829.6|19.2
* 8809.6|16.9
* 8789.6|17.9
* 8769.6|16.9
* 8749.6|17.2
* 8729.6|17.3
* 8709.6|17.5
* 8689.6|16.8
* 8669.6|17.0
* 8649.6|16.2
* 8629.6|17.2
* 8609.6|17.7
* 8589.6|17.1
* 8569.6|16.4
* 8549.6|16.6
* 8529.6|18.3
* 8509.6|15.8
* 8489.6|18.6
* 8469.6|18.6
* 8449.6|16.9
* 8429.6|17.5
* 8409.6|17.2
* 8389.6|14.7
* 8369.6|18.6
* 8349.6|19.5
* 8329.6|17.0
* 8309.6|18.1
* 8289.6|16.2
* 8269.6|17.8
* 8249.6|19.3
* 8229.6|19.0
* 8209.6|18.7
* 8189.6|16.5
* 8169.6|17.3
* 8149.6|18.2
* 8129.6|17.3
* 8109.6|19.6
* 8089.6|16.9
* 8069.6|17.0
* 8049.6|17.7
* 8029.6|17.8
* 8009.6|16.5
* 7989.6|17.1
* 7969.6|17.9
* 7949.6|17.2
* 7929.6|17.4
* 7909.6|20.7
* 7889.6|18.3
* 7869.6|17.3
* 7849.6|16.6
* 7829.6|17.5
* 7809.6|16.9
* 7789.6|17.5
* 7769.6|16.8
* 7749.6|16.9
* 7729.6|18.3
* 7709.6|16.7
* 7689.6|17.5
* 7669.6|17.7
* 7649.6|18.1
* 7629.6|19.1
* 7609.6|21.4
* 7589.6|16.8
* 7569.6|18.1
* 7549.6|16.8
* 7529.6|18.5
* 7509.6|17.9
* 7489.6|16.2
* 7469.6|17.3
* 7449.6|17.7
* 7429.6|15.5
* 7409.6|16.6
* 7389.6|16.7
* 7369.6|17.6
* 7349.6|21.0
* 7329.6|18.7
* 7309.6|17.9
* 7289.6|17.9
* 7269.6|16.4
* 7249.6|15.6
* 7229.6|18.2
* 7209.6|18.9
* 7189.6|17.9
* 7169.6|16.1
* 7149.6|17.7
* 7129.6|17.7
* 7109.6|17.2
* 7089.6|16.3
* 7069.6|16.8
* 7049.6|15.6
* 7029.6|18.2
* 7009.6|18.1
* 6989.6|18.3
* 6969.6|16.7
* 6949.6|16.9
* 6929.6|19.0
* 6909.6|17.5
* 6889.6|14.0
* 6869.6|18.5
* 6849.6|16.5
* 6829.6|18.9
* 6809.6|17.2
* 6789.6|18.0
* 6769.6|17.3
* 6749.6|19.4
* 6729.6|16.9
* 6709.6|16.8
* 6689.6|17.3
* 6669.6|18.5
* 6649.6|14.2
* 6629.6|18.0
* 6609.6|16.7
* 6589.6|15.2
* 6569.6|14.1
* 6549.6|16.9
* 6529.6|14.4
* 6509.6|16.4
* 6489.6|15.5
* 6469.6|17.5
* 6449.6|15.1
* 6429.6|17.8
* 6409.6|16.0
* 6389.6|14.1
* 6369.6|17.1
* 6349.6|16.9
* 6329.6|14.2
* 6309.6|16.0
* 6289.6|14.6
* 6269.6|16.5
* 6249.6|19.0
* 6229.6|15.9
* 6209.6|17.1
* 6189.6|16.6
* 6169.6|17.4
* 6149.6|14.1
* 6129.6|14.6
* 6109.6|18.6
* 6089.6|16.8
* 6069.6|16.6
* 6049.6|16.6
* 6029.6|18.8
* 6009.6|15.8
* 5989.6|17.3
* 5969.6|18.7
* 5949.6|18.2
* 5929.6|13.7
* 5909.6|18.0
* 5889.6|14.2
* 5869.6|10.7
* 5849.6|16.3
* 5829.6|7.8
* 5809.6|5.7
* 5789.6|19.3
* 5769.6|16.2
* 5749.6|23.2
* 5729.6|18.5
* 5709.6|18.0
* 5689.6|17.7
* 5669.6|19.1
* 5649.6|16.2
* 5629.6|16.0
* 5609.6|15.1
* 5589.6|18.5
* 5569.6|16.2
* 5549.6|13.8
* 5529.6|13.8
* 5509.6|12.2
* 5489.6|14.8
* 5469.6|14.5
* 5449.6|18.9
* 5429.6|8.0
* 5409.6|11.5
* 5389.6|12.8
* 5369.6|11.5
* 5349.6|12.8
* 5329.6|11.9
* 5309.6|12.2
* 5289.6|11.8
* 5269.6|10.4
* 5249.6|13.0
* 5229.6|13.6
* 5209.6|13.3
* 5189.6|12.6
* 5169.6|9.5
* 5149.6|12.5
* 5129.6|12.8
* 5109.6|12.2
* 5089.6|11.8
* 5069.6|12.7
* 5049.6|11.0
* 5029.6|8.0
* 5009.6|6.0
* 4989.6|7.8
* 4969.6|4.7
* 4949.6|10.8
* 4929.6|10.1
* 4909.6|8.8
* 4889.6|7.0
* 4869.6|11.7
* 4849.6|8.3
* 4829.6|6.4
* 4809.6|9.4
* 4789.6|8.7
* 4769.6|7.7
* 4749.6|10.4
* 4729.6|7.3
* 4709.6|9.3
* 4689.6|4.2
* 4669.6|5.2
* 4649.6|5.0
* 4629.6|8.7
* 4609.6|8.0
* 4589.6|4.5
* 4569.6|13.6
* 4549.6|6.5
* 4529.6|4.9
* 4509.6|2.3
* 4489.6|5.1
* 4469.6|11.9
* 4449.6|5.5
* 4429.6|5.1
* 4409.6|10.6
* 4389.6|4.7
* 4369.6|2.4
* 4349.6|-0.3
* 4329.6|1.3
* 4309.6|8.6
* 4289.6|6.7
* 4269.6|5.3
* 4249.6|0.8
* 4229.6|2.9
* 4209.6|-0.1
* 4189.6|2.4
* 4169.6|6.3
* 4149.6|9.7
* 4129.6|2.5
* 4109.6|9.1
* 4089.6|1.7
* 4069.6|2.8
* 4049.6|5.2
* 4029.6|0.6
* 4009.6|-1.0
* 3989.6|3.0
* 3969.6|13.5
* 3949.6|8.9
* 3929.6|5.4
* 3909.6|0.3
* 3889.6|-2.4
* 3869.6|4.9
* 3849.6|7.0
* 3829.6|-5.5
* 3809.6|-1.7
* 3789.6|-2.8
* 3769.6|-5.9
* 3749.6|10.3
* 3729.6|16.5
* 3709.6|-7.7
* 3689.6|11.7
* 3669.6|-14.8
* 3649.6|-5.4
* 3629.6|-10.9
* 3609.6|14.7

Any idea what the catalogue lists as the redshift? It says 0.26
